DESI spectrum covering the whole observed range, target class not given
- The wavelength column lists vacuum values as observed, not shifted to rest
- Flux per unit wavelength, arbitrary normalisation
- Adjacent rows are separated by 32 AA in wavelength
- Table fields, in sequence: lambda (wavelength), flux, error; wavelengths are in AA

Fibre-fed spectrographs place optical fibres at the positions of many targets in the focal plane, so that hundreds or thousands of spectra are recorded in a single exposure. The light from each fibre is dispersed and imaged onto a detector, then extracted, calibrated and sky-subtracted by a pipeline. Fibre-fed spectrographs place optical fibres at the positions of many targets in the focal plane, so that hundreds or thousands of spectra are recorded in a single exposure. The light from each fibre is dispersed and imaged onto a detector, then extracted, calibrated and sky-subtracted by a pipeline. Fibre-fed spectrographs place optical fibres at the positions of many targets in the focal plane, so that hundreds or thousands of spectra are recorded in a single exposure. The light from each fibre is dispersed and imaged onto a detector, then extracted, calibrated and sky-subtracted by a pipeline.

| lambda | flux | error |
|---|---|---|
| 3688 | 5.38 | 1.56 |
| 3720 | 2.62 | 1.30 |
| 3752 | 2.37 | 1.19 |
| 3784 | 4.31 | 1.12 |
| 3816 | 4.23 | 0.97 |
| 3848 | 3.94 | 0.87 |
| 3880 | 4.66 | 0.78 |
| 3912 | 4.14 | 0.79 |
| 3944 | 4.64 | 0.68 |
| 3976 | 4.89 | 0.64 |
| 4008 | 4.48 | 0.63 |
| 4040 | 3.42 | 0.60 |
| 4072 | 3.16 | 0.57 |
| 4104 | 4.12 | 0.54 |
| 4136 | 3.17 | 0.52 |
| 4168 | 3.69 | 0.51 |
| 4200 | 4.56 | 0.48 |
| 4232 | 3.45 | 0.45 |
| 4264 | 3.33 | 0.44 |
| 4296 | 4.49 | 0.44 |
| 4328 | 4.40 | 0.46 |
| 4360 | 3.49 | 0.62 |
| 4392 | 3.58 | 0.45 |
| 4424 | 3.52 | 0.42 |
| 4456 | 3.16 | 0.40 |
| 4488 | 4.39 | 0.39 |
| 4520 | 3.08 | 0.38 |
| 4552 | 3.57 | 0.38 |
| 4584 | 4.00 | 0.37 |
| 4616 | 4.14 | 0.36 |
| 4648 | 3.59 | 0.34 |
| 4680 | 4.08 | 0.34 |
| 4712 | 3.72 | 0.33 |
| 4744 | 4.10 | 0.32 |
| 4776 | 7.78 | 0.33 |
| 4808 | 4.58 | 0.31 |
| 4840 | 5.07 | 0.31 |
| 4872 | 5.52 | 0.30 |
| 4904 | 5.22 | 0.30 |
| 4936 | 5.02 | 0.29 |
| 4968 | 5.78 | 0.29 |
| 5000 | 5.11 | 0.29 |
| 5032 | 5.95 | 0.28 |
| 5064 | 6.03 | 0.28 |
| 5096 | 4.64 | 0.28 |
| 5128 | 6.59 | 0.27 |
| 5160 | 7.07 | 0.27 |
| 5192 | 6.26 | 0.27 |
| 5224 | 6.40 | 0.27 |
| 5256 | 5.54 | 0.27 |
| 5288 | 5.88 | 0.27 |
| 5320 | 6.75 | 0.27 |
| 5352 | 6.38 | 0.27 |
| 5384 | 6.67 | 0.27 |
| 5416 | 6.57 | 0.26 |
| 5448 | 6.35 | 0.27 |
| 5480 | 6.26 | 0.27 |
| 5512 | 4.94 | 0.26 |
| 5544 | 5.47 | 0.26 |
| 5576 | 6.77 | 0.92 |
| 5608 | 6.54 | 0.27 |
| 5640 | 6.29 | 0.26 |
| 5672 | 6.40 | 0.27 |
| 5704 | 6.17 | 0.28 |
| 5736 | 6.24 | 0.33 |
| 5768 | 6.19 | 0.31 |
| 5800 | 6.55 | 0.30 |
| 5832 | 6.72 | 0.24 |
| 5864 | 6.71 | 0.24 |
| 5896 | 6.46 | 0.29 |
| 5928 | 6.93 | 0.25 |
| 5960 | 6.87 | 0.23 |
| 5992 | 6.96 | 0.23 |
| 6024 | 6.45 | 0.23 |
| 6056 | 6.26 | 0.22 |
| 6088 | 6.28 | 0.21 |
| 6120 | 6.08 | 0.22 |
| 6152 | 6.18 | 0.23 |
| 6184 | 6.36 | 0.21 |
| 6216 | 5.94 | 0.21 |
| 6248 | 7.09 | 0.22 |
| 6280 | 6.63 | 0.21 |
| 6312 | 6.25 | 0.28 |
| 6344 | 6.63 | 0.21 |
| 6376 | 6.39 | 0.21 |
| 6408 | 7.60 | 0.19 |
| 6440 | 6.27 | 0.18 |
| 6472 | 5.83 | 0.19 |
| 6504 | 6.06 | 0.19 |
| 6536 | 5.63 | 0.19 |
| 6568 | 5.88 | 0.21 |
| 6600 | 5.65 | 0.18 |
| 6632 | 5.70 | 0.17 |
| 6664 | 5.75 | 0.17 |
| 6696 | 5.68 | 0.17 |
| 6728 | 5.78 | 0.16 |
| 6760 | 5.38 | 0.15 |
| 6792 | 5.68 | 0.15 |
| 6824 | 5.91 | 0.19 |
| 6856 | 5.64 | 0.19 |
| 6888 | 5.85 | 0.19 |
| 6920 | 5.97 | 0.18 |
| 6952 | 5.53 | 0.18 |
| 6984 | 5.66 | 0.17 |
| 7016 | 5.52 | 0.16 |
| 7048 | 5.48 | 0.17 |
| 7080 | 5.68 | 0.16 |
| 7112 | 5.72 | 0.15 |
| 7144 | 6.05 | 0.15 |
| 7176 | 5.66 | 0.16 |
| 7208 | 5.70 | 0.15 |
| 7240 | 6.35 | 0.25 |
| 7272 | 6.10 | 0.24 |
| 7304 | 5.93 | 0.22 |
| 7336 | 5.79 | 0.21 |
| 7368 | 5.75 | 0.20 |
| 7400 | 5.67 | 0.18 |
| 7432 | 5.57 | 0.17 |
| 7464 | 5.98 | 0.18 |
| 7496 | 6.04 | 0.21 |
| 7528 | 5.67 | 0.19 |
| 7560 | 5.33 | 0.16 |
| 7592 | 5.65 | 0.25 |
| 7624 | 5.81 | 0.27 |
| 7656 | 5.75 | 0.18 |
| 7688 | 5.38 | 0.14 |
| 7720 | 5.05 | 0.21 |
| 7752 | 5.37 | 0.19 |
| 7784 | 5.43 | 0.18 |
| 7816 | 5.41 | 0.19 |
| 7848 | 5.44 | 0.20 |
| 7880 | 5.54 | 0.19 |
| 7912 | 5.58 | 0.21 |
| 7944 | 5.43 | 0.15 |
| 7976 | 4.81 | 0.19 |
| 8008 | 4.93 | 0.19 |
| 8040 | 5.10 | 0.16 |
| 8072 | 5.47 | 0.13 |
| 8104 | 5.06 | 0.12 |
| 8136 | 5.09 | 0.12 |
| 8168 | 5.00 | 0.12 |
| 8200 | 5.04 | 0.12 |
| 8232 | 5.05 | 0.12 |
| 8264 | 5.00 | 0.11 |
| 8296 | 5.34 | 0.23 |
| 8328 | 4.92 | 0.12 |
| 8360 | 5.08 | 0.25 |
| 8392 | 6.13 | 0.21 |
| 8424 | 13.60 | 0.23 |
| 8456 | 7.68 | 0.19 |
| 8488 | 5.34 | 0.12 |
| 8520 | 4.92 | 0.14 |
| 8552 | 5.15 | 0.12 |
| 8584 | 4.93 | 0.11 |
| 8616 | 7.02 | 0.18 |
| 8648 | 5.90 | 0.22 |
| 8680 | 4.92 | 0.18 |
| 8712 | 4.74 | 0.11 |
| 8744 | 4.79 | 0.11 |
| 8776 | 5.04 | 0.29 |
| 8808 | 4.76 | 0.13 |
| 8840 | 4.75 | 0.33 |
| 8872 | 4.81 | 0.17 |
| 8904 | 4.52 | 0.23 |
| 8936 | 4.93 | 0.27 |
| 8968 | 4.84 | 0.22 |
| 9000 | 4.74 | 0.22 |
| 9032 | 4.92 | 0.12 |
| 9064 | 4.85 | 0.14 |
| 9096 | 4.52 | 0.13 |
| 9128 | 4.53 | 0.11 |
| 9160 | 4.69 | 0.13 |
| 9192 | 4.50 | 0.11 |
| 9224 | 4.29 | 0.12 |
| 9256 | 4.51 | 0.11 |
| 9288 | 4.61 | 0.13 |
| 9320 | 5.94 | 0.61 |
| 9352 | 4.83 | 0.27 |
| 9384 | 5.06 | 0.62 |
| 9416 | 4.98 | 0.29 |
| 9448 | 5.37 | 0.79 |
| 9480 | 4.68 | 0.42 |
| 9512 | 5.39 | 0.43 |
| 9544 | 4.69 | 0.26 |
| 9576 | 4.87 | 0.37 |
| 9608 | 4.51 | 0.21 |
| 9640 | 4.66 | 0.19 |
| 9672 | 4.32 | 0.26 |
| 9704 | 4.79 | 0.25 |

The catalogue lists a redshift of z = 0.282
